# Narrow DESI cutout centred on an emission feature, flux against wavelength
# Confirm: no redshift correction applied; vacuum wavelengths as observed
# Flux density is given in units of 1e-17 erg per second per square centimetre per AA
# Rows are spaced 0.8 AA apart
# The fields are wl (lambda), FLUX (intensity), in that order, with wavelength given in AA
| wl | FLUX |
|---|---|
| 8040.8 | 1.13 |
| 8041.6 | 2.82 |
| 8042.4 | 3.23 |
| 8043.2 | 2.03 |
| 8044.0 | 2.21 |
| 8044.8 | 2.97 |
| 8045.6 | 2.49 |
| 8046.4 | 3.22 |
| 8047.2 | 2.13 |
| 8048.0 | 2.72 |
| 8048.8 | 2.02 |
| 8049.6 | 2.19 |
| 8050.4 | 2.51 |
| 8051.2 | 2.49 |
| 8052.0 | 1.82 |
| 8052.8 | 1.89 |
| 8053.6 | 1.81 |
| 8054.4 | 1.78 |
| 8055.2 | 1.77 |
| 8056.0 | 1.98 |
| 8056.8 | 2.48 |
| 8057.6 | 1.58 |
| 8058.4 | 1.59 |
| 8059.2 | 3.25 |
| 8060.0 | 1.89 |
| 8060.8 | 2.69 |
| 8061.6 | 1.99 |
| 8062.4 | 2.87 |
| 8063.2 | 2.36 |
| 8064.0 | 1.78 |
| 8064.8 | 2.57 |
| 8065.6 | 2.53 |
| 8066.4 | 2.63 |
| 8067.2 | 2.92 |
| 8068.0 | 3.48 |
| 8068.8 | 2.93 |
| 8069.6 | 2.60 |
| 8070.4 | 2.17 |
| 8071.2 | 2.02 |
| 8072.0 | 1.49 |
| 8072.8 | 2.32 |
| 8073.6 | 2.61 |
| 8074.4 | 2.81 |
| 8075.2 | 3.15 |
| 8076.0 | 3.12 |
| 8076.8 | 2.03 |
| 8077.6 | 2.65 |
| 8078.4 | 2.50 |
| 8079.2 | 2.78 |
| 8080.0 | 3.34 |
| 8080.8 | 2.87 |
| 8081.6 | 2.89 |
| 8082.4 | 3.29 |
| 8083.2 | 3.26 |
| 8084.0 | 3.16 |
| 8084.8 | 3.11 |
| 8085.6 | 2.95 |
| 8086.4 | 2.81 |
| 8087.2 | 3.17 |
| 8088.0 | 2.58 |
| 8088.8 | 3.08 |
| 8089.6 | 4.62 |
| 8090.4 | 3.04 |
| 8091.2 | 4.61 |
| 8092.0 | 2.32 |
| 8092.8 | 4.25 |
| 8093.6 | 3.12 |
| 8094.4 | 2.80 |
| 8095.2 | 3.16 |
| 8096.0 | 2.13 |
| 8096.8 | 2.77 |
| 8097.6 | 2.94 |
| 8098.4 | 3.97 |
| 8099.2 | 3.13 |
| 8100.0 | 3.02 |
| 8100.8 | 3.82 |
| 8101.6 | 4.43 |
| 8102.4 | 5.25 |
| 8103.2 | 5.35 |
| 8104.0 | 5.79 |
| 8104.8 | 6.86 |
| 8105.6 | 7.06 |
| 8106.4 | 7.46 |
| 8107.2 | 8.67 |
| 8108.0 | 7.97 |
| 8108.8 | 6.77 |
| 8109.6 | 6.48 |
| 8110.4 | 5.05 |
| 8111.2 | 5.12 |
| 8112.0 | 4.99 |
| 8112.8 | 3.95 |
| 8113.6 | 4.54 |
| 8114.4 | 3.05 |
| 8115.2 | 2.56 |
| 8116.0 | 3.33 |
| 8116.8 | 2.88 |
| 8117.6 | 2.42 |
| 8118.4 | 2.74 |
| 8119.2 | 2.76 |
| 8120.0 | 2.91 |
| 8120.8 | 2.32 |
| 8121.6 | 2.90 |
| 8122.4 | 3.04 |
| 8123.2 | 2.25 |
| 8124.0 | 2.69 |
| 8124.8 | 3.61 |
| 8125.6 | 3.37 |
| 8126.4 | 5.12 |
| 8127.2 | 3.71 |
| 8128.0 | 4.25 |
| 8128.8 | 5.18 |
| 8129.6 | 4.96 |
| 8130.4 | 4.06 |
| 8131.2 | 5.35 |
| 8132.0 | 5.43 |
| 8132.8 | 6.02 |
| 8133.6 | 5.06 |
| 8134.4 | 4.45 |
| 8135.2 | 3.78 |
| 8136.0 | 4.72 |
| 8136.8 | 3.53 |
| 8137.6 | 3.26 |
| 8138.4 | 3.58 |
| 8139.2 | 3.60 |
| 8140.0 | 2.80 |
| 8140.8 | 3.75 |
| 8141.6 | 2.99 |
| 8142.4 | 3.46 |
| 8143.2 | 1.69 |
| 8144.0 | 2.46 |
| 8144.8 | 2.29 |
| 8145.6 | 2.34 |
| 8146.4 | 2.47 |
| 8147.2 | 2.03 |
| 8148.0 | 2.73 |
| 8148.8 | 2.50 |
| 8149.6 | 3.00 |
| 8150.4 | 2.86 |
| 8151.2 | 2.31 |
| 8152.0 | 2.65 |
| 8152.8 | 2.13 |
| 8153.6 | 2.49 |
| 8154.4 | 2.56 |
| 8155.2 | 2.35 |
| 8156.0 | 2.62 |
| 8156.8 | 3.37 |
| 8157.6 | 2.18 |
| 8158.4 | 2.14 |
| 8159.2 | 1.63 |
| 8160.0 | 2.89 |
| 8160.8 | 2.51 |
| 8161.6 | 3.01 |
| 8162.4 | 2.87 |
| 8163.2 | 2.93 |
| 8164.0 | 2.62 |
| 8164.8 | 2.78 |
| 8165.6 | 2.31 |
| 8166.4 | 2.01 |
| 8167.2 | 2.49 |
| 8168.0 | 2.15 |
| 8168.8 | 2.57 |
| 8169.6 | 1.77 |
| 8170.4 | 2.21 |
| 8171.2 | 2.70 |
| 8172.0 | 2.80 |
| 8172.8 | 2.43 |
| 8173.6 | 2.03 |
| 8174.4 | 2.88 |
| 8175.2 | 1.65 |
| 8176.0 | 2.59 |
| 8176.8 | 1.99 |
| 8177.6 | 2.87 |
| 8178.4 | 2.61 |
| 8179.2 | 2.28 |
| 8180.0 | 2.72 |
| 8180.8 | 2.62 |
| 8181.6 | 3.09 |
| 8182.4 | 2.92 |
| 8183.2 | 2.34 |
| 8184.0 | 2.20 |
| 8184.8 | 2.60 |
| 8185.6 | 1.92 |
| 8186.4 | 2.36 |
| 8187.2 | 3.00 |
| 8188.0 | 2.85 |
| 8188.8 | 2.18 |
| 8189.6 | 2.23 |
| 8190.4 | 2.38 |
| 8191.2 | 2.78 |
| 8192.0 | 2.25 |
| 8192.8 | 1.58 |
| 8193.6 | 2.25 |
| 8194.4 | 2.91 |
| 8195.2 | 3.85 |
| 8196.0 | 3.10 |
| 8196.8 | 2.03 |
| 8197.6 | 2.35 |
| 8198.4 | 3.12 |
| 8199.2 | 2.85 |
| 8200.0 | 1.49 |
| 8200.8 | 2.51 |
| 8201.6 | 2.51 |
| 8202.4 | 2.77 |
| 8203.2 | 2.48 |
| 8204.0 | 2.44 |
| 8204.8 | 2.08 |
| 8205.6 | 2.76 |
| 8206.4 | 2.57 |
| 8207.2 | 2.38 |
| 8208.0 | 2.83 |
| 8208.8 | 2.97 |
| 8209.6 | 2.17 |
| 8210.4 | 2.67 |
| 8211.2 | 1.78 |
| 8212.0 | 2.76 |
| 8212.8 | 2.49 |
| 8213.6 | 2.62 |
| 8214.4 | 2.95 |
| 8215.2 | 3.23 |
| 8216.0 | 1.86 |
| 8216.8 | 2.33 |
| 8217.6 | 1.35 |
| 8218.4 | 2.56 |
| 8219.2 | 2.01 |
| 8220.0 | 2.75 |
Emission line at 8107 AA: H-alpha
